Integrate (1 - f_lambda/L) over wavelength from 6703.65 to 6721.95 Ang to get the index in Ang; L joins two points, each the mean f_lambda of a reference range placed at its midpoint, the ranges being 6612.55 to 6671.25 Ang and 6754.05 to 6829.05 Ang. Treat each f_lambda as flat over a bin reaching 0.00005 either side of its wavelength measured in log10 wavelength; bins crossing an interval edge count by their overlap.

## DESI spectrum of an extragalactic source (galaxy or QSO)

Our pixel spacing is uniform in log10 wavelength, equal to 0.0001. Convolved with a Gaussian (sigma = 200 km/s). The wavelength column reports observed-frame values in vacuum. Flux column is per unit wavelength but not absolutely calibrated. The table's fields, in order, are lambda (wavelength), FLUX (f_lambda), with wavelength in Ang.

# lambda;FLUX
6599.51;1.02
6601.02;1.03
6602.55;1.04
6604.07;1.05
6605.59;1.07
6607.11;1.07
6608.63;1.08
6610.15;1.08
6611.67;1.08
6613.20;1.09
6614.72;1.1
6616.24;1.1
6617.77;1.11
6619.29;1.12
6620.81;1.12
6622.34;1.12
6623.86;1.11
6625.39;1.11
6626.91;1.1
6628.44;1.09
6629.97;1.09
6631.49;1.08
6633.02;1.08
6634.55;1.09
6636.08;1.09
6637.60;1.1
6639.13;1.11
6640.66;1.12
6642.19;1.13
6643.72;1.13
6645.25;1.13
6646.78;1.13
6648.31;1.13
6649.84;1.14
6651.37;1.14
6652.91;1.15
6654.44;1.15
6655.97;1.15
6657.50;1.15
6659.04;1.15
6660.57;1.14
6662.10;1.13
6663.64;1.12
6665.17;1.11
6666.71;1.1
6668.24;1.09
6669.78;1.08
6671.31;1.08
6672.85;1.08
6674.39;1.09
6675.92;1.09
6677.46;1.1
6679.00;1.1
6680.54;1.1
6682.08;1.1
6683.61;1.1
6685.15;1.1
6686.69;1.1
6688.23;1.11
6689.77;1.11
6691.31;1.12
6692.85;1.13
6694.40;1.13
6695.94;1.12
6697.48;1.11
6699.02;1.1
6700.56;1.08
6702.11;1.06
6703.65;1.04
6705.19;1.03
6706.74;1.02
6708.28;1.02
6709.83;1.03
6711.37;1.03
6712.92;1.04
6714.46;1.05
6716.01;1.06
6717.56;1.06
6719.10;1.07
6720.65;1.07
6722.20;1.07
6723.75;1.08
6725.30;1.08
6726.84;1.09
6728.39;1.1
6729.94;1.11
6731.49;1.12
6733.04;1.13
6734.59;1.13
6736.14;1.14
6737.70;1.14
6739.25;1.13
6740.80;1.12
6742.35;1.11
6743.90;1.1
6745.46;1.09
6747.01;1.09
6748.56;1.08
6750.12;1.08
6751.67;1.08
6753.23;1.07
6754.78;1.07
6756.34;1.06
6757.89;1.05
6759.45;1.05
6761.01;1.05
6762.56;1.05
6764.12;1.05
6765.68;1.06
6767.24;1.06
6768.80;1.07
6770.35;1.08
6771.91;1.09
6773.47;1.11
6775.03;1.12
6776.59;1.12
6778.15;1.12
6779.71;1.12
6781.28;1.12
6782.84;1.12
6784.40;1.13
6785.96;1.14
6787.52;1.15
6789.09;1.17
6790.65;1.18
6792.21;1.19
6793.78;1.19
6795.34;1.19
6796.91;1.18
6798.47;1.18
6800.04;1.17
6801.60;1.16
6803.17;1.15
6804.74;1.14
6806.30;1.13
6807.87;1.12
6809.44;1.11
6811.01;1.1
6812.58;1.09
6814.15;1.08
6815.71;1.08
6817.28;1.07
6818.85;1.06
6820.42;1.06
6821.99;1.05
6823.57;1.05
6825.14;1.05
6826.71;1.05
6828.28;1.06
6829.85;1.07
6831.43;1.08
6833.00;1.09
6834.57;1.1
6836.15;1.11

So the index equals 1.09 Ang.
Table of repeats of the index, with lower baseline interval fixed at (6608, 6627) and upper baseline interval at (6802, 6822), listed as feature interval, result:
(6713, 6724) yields 0.4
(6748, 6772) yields 0.8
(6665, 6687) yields 0.1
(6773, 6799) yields -1.2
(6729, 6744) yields -0.3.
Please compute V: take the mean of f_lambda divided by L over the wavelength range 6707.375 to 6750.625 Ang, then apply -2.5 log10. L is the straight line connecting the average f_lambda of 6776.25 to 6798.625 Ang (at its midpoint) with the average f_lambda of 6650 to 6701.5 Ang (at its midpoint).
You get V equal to 0.04 mag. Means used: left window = 1.11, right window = 1.15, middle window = 1.09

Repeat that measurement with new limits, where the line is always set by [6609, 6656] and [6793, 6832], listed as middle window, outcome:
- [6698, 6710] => 0.06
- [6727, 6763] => 0.01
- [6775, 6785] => -0.01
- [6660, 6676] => 0.01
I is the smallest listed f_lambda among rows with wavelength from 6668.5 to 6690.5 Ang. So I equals 1.08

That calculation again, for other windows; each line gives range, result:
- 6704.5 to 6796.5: 1.02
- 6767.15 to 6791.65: 1.06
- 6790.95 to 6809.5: 1.11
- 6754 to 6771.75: 1.05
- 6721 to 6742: 1.07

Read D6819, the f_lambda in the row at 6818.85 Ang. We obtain 1.06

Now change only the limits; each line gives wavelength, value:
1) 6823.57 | 1.05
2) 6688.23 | 1.11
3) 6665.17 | 1.11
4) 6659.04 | 1.15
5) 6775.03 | 1.12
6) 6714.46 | 1.05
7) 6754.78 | 1.07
